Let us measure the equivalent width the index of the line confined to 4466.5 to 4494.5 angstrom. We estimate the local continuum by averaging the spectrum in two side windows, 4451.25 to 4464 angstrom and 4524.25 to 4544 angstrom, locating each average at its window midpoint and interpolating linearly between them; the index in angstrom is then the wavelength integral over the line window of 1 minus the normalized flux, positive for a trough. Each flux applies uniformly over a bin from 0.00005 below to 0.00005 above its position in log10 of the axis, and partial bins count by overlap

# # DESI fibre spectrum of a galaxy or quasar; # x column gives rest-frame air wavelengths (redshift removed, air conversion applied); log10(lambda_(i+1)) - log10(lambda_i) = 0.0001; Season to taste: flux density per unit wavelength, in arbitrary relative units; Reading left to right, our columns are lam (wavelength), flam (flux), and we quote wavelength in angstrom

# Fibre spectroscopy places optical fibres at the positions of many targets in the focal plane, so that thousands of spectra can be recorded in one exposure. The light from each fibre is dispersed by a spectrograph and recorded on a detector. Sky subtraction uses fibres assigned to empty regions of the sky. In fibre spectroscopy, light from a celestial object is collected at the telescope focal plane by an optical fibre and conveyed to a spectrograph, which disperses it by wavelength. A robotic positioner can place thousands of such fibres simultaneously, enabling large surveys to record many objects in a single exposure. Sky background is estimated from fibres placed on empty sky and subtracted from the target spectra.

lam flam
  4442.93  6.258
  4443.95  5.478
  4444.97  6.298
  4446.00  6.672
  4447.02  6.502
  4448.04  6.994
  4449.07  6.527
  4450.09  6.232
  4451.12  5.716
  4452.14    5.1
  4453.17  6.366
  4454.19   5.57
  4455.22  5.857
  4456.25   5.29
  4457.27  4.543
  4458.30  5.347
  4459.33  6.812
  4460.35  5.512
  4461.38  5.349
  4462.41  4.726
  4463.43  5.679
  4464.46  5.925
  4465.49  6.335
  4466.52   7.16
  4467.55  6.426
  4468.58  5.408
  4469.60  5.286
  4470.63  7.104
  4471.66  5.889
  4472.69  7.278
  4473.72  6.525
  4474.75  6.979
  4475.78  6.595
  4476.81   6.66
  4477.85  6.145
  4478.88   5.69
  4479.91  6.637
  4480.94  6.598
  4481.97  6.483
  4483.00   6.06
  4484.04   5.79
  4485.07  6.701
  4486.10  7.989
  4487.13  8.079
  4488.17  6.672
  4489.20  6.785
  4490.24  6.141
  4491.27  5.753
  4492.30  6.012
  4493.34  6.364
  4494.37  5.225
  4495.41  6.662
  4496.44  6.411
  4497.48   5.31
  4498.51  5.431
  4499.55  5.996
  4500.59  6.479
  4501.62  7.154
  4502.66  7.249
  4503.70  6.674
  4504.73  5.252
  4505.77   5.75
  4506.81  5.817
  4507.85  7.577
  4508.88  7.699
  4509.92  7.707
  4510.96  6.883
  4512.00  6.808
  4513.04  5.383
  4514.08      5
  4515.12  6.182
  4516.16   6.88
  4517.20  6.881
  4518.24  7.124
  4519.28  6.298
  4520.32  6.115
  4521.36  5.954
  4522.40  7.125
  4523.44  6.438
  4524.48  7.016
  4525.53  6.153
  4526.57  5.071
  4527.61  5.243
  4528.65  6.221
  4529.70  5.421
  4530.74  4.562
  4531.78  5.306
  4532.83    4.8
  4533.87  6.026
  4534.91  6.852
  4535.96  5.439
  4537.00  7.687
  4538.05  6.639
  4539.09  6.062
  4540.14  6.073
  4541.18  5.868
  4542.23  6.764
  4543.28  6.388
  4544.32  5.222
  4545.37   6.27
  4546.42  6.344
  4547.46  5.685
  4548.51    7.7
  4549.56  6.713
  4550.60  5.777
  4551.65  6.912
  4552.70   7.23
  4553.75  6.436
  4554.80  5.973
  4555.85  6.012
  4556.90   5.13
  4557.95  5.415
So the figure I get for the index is -3.95 angstrom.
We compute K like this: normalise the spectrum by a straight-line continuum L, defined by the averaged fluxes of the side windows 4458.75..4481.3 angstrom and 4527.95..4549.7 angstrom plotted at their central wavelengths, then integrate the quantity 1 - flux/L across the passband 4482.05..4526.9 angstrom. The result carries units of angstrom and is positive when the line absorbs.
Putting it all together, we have -2.1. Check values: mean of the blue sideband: 6.21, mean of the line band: 6.43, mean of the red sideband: 6.08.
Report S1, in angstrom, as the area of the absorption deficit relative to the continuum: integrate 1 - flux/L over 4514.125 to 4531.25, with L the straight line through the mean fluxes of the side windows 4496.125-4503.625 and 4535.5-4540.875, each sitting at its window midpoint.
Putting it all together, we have 0.6 angstrom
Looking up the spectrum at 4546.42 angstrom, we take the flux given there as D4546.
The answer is 6.344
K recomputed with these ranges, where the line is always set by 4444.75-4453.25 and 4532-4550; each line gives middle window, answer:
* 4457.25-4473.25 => 0.7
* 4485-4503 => -0.6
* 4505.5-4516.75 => -0.5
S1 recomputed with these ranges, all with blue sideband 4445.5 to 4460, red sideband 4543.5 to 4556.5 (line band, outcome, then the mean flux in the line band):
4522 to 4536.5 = 1.01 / 5.83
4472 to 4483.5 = -0.84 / 6.5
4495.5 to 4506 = -0.09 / 6.2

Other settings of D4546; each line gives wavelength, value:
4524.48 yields 7.016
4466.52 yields 7.16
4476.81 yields 6.66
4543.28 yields 6.388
